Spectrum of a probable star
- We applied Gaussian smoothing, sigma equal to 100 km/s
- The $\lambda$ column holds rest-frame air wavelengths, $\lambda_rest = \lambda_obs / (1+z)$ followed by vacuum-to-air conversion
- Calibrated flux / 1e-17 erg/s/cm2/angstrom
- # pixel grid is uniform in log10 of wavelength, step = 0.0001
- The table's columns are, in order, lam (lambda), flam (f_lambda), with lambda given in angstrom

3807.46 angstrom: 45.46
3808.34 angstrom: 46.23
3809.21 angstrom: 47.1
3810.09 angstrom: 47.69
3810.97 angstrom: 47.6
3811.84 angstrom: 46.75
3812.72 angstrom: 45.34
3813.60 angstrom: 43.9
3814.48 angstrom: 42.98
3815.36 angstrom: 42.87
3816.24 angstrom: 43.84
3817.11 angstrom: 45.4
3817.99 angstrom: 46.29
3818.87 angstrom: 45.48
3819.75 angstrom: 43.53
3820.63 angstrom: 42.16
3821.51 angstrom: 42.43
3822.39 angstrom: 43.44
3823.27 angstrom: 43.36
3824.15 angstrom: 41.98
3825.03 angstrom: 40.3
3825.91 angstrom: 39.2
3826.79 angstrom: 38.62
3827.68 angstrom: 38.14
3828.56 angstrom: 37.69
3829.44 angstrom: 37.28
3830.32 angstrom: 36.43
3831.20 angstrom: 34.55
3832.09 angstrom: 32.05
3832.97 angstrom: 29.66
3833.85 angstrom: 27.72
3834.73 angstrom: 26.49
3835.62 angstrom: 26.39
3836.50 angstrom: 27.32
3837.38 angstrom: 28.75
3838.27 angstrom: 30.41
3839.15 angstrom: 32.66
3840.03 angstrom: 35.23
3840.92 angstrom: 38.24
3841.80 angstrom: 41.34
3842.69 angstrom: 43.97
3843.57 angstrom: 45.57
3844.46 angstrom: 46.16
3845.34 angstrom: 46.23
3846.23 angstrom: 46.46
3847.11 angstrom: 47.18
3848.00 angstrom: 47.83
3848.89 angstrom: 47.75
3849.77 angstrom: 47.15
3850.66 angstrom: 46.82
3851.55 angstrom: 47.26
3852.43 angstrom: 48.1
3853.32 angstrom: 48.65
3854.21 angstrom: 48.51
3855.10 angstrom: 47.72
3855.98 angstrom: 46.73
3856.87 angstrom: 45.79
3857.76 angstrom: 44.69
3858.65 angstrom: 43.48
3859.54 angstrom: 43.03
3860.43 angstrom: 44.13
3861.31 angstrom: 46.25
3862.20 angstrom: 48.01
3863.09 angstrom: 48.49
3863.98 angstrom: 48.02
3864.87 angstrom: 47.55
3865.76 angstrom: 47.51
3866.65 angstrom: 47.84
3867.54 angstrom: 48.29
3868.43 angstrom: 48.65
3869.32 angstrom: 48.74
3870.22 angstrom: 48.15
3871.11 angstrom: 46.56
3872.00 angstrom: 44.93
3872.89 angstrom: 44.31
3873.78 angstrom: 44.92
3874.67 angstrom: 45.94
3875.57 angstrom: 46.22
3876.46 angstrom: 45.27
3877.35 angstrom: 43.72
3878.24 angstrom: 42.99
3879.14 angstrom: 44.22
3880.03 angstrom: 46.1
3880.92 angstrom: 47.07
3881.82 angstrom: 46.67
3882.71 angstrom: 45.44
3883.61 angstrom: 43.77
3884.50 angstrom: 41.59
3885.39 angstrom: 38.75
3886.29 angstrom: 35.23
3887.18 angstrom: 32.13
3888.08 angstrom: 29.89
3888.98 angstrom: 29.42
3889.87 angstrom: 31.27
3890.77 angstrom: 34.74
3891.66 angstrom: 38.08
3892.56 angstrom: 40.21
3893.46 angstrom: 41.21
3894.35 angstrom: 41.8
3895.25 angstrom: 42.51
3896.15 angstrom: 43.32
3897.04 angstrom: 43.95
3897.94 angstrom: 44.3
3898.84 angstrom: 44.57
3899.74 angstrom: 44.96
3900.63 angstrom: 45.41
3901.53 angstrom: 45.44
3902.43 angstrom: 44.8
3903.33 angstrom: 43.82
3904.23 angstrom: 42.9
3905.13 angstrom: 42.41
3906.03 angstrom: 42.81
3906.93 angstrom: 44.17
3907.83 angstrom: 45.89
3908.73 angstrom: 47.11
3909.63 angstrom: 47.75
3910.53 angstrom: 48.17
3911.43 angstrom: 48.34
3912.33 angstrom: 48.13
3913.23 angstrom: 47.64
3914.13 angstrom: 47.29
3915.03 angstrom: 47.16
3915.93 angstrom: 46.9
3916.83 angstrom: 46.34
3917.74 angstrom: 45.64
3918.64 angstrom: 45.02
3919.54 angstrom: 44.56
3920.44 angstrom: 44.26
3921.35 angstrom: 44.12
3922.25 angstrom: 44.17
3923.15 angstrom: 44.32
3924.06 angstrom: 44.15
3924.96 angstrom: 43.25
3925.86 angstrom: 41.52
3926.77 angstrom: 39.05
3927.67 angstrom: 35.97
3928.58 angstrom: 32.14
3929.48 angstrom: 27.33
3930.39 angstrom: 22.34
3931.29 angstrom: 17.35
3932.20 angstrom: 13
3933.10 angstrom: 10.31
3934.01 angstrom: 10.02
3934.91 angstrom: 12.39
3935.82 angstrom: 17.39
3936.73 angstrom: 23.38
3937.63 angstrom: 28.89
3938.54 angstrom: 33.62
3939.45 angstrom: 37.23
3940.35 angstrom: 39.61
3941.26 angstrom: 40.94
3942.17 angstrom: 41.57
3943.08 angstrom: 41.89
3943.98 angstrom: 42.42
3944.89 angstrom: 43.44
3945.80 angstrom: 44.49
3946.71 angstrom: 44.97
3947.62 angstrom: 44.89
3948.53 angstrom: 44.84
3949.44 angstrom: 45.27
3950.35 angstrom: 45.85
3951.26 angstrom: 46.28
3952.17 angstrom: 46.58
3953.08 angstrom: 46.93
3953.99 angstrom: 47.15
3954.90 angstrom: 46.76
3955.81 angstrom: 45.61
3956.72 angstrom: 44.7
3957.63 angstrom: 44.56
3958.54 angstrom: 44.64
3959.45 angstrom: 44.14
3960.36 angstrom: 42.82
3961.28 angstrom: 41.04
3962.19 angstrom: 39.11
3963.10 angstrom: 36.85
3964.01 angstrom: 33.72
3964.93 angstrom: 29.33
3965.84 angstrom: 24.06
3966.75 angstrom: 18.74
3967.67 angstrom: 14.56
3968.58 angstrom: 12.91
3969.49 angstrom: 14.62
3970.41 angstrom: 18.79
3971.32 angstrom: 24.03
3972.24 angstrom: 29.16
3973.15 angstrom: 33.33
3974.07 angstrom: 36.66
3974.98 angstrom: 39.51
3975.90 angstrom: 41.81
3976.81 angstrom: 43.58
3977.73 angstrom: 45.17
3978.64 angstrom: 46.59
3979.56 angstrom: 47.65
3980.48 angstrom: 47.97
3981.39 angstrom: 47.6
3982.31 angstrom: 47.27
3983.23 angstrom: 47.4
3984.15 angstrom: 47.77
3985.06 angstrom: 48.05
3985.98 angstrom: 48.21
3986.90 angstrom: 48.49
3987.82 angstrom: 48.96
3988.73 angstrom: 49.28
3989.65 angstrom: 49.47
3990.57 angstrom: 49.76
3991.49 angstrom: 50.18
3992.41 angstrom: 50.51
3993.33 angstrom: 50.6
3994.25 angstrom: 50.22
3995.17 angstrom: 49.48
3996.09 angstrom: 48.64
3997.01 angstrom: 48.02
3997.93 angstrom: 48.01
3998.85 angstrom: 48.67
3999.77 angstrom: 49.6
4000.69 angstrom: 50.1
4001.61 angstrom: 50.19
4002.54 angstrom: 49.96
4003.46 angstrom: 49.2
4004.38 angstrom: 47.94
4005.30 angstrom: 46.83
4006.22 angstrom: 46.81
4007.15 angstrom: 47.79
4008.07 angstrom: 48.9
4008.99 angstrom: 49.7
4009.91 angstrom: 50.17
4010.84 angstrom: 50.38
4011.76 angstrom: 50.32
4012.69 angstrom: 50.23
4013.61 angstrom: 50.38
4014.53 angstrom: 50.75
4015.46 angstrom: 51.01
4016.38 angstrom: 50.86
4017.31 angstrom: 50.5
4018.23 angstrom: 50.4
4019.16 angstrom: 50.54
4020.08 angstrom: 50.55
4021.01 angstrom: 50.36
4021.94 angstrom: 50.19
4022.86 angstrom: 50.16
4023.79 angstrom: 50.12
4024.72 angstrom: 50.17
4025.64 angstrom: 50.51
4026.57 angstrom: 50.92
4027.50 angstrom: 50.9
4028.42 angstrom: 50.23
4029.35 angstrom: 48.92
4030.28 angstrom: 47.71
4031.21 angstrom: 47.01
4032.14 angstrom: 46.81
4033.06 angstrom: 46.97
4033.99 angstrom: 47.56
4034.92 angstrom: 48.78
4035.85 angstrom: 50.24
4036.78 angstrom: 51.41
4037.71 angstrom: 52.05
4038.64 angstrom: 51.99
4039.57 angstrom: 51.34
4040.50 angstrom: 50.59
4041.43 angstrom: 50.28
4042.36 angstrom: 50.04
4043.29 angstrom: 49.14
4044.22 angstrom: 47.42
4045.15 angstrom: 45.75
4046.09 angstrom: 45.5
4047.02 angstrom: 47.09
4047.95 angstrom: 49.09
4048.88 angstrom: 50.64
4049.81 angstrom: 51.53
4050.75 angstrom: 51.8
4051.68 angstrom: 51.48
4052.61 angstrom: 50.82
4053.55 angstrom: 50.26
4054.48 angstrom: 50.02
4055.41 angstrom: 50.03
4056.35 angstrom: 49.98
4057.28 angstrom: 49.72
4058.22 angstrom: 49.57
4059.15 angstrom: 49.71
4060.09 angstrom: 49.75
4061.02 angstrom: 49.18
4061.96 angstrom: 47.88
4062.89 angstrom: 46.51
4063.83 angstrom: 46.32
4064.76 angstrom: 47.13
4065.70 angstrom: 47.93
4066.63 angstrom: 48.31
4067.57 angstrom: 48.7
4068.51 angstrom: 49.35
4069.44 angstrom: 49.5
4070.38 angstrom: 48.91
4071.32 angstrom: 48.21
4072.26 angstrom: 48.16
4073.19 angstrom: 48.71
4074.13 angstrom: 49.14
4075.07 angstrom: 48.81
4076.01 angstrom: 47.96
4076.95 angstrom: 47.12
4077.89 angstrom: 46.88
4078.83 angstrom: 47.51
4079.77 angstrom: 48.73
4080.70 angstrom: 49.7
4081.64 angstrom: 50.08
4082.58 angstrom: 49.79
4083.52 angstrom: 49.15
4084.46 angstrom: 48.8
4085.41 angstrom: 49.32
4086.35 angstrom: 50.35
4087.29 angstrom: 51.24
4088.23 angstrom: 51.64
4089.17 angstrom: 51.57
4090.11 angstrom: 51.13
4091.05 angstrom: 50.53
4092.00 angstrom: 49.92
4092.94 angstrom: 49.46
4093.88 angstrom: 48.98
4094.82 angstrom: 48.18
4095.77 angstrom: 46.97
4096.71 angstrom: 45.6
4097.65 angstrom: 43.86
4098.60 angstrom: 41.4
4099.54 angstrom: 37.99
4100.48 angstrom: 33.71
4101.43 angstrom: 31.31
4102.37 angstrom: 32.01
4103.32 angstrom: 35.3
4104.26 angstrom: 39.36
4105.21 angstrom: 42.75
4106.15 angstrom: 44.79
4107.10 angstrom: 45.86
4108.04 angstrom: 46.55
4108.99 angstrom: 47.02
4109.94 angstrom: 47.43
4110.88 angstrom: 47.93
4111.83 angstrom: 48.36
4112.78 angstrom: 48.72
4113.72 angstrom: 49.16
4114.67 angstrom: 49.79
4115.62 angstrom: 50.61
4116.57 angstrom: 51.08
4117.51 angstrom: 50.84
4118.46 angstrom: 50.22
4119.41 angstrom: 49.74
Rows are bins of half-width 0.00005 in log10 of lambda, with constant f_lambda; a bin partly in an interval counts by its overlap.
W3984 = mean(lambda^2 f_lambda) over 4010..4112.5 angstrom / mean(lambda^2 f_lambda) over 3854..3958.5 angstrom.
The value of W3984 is 1.3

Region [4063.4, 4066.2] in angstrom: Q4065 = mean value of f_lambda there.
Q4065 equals 47.3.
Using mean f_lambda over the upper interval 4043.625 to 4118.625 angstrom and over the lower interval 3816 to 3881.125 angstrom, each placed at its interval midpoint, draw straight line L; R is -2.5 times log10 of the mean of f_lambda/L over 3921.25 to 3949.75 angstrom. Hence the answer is 0.29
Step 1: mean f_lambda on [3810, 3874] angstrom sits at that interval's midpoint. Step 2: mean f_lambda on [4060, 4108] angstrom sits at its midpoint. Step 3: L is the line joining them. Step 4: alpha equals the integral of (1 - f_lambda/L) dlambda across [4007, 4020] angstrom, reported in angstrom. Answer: -1.3 angstrom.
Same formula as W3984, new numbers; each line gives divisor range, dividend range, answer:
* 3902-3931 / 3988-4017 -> 1.20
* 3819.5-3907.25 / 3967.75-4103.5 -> 1.22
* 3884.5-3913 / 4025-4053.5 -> 1.27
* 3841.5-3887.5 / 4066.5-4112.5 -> 1.14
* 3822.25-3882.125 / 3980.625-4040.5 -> 1.26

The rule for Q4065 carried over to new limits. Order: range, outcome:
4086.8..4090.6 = 51.5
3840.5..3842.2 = 39.9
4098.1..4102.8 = 35.4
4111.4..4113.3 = 48.7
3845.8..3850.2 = 47.3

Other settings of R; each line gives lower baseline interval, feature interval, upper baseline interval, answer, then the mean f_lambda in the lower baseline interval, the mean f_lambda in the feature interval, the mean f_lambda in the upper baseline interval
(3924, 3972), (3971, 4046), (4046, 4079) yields -0.15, 34.2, 48.1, 48.9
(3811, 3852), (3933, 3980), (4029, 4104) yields 0.23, 40.3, 36.1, 48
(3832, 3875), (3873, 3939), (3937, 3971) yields 0.03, 43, 39.4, 37.8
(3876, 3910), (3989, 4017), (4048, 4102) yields -0.09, 42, 49.5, 48.2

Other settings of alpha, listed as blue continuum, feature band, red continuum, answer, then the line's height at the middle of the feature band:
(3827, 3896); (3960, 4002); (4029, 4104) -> 4.06 angstrom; 45.4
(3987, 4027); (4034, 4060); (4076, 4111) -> -1.01 angstrom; 48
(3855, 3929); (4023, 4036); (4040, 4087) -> -0.30 angstrom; 48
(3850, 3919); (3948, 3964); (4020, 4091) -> 0.85 angstrom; 46.5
